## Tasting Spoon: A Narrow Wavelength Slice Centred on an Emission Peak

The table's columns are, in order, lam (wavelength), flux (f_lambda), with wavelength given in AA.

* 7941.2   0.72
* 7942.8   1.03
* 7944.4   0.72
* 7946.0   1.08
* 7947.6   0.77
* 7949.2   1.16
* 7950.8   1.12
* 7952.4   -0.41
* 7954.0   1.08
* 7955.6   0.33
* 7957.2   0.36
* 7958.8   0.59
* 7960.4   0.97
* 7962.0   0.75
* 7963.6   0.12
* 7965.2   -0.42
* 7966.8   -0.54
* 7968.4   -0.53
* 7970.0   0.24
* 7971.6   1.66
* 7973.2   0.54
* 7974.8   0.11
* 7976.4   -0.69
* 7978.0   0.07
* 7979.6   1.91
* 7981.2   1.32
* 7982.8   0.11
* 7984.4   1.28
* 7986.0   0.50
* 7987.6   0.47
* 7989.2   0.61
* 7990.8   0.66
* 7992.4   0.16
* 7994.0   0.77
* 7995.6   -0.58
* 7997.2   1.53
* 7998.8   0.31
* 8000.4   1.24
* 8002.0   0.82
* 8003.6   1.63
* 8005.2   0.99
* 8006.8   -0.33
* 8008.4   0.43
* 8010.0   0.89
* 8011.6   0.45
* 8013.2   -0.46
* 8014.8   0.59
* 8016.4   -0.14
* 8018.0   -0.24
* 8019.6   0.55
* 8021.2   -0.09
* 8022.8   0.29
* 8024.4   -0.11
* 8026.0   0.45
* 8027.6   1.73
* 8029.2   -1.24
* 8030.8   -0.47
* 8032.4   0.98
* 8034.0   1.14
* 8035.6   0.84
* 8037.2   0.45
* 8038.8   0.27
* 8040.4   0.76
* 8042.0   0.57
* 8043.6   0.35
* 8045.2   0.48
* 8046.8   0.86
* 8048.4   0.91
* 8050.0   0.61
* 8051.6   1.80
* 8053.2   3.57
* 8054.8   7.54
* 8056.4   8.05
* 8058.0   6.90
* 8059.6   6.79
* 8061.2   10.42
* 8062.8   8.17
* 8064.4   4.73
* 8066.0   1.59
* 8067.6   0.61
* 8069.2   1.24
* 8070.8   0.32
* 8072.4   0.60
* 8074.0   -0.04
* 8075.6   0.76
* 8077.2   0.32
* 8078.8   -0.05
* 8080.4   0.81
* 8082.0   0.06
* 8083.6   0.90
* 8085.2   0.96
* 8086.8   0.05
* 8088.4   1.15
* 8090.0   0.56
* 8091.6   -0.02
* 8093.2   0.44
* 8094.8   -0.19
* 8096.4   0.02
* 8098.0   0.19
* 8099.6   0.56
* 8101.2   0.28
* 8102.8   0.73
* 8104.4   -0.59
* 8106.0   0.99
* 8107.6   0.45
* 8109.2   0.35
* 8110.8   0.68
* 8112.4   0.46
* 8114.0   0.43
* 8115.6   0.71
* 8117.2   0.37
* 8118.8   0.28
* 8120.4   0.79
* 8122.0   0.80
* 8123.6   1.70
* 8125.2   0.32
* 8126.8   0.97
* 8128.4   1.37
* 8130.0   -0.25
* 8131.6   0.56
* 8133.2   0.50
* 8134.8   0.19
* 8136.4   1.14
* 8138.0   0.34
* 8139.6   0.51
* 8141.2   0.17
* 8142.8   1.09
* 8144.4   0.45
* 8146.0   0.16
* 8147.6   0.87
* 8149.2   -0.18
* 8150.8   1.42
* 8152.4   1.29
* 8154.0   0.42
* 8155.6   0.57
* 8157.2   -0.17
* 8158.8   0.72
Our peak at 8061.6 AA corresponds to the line [O II] 3727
